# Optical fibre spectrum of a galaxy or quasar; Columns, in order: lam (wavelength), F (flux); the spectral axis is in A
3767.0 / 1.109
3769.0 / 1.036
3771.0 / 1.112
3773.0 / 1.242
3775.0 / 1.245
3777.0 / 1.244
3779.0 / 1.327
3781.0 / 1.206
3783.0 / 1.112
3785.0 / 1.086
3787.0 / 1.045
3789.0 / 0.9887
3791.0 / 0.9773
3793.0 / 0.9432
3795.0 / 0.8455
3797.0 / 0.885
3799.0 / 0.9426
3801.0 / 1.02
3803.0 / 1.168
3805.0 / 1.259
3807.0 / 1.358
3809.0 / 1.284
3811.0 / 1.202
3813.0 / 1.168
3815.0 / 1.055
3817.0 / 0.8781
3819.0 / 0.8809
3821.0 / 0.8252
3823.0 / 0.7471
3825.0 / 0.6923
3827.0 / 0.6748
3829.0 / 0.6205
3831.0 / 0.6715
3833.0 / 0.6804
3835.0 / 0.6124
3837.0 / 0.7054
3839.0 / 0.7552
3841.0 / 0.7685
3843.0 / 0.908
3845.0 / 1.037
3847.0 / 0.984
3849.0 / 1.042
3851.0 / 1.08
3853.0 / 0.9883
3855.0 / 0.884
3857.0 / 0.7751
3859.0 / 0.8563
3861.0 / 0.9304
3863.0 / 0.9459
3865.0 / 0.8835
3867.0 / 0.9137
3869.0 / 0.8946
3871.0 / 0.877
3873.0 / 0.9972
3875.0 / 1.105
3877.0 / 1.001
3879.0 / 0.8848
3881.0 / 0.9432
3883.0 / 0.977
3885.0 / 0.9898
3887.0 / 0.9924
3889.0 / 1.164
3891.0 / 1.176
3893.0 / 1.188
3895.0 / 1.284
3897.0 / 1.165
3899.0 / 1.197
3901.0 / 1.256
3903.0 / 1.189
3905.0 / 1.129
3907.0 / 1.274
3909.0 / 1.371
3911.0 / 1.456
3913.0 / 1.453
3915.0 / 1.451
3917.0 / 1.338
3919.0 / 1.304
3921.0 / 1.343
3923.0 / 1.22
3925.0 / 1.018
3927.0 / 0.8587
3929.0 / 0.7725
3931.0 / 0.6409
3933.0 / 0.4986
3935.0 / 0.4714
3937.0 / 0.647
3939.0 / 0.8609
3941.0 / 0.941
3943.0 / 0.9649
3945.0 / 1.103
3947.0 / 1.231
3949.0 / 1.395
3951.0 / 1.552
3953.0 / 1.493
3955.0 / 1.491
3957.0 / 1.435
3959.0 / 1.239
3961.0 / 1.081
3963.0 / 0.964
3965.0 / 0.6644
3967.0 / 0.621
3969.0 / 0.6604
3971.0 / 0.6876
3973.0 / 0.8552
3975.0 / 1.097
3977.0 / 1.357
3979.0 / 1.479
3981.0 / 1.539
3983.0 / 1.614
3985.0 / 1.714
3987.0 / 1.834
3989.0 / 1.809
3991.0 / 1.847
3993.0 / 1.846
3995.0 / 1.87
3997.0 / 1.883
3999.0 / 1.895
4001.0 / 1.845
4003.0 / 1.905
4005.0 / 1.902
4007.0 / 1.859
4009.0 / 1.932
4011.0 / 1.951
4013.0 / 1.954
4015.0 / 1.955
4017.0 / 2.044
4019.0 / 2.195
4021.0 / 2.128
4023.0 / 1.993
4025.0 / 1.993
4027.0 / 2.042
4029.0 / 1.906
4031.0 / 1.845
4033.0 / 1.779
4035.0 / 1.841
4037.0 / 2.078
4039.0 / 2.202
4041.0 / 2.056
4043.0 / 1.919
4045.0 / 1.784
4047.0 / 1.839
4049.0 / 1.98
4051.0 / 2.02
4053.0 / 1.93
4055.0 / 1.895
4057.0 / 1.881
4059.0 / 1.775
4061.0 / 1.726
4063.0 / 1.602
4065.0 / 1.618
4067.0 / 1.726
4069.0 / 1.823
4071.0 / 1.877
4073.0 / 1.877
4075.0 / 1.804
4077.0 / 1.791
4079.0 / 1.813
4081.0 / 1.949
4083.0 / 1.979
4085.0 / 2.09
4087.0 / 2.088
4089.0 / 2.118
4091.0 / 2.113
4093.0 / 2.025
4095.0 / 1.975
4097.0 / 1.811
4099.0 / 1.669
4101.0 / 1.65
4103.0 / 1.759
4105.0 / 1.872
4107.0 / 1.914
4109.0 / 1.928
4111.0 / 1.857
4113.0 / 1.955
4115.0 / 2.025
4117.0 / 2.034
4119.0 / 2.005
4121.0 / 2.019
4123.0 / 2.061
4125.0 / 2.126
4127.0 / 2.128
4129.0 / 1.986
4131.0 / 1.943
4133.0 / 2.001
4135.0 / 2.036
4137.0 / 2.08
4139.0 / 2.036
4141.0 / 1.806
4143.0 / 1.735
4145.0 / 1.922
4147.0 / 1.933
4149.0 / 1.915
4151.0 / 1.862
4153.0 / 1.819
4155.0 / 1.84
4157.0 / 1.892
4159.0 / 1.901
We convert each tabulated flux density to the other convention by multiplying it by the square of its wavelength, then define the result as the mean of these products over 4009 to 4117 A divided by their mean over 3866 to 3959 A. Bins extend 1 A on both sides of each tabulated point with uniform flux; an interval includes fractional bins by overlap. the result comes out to 1.9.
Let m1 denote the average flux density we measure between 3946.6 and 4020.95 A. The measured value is 1.54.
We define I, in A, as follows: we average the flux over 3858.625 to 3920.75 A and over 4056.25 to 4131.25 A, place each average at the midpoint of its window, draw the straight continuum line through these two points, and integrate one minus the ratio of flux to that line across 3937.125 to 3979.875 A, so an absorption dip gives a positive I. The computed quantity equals 9.0 A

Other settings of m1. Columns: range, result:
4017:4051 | 1.98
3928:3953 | 0.946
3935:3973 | 1.04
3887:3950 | 1.11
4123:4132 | 2.05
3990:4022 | 1.94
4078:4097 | 2.01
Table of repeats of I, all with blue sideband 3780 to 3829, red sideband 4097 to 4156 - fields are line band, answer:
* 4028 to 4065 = -4.14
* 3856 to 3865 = 2.21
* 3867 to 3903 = 5.01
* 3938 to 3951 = 2.66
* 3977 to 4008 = -4.67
